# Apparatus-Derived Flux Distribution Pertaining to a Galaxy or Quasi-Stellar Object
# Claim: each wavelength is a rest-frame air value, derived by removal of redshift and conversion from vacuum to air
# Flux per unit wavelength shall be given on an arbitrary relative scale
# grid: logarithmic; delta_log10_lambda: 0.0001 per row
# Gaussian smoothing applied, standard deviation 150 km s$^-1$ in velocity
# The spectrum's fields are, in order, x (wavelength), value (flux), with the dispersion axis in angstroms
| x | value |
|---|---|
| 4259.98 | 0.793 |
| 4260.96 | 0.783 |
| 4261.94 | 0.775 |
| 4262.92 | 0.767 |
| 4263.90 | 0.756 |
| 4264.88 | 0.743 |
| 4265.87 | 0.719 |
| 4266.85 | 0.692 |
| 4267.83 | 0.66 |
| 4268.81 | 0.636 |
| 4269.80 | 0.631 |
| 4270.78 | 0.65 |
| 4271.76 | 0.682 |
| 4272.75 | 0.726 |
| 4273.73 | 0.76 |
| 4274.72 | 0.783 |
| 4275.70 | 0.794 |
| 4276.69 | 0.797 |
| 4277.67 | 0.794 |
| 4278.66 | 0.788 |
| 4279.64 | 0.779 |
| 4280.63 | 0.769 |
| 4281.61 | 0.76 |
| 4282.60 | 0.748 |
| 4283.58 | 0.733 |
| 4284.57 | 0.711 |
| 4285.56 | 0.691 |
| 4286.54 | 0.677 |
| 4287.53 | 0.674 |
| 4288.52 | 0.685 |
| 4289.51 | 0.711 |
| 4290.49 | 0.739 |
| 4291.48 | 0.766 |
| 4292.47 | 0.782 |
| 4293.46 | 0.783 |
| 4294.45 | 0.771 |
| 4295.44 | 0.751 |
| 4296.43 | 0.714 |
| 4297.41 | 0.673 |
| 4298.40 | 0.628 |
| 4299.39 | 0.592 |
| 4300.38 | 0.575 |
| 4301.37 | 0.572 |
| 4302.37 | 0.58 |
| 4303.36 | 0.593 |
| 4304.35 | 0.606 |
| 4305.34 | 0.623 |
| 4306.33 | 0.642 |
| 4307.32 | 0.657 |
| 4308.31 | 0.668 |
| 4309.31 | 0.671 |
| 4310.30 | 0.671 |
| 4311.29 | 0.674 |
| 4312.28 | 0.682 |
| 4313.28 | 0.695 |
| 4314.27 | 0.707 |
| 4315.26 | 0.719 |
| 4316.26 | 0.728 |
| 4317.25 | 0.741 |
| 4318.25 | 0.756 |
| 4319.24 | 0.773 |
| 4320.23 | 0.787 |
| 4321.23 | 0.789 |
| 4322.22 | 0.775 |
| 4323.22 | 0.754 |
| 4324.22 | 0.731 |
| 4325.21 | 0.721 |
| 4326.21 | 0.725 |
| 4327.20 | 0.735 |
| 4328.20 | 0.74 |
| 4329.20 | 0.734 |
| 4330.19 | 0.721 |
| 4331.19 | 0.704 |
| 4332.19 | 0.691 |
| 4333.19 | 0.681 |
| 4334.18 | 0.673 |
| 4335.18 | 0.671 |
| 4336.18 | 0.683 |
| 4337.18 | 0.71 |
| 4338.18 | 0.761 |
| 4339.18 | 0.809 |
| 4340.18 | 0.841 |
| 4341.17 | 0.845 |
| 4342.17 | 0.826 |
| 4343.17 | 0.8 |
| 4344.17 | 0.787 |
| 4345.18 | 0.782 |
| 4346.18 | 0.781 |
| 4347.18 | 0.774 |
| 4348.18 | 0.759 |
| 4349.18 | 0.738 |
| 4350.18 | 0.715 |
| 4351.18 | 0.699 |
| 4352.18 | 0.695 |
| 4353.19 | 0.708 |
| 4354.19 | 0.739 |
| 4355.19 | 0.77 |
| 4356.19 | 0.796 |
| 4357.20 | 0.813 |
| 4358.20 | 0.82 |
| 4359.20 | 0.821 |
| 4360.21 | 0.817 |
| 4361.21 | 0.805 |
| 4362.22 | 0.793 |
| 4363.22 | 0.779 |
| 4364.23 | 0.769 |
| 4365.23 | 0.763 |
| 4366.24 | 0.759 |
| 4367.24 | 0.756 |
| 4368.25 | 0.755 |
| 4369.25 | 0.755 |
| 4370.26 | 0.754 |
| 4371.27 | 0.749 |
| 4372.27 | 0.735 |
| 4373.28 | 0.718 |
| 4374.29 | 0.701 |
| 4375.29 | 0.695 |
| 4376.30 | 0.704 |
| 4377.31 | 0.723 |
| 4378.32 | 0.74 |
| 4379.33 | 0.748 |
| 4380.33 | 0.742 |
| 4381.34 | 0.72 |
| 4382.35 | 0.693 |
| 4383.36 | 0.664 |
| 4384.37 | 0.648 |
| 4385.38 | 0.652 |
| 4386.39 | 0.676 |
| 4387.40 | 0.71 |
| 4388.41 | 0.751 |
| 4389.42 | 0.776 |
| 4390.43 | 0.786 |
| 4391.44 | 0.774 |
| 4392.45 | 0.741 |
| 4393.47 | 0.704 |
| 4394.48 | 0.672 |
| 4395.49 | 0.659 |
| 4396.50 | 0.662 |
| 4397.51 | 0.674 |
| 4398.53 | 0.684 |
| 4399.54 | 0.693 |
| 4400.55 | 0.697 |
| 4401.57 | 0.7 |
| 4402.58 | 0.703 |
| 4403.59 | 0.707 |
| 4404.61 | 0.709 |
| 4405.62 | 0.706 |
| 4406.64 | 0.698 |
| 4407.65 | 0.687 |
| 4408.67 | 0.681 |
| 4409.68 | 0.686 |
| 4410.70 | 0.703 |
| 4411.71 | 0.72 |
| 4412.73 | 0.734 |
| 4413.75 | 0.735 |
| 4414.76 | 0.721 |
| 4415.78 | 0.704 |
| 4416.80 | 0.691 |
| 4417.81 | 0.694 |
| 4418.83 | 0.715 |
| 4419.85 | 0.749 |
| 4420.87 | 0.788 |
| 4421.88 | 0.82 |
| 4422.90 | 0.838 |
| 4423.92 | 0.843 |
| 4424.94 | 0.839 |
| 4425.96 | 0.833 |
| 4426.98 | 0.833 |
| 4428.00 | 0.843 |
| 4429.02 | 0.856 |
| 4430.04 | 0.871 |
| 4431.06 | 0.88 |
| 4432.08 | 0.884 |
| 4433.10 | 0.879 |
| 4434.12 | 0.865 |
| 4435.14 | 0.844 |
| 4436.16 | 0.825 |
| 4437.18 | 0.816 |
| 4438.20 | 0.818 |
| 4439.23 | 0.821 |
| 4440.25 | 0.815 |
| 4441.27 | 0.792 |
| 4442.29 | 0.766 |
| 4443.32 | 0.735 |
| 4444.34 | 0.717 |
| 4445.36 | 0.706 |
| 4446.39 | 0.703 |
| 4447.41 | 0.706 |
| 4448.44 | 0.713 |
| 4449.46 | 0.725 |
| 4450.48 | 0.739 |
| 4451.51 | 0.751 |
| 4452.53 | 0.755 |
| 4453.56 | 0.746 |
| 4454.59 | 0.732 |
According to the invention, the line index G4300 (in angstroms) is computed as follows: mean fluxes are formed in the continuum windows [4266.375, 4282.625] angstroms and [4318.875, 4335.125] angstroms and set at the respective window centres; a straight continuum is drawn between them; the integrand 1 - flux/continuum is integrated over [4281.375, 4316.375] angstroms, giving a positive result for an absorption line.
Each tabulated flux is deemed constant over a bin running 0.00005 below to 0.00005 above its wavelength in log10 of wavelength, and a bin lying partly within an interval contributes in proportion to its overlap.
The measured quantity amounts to 2.3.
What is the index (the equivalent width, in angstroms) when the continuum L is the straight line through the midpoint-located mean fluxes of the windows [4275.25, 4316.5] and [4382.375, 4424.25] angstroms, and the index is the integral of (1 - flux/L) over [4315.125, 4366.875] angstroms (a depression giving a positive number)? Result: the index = -3.7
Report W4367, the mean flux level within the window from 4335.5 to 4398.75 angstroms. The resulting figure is 0.744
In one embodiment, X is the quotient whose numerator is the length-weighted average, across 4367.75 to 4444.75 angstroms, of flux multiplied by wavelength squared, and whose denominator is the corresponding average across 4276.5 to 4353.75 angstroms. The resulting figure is 1.08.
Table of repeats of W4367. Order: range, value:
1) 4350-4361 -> 0.766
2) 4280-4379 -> 0.728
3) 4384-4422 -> 0.71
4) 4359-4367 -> 0.786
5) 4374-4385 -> 0.707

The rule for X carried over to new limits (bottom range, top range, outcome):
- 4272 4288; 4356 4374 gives 1.08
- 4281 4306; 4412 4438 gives 1.25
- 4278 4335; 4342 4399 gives 1.08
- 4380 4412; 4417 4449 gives 1.16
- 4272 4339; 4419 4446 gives 1.22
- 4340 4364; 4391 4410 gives 0.91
